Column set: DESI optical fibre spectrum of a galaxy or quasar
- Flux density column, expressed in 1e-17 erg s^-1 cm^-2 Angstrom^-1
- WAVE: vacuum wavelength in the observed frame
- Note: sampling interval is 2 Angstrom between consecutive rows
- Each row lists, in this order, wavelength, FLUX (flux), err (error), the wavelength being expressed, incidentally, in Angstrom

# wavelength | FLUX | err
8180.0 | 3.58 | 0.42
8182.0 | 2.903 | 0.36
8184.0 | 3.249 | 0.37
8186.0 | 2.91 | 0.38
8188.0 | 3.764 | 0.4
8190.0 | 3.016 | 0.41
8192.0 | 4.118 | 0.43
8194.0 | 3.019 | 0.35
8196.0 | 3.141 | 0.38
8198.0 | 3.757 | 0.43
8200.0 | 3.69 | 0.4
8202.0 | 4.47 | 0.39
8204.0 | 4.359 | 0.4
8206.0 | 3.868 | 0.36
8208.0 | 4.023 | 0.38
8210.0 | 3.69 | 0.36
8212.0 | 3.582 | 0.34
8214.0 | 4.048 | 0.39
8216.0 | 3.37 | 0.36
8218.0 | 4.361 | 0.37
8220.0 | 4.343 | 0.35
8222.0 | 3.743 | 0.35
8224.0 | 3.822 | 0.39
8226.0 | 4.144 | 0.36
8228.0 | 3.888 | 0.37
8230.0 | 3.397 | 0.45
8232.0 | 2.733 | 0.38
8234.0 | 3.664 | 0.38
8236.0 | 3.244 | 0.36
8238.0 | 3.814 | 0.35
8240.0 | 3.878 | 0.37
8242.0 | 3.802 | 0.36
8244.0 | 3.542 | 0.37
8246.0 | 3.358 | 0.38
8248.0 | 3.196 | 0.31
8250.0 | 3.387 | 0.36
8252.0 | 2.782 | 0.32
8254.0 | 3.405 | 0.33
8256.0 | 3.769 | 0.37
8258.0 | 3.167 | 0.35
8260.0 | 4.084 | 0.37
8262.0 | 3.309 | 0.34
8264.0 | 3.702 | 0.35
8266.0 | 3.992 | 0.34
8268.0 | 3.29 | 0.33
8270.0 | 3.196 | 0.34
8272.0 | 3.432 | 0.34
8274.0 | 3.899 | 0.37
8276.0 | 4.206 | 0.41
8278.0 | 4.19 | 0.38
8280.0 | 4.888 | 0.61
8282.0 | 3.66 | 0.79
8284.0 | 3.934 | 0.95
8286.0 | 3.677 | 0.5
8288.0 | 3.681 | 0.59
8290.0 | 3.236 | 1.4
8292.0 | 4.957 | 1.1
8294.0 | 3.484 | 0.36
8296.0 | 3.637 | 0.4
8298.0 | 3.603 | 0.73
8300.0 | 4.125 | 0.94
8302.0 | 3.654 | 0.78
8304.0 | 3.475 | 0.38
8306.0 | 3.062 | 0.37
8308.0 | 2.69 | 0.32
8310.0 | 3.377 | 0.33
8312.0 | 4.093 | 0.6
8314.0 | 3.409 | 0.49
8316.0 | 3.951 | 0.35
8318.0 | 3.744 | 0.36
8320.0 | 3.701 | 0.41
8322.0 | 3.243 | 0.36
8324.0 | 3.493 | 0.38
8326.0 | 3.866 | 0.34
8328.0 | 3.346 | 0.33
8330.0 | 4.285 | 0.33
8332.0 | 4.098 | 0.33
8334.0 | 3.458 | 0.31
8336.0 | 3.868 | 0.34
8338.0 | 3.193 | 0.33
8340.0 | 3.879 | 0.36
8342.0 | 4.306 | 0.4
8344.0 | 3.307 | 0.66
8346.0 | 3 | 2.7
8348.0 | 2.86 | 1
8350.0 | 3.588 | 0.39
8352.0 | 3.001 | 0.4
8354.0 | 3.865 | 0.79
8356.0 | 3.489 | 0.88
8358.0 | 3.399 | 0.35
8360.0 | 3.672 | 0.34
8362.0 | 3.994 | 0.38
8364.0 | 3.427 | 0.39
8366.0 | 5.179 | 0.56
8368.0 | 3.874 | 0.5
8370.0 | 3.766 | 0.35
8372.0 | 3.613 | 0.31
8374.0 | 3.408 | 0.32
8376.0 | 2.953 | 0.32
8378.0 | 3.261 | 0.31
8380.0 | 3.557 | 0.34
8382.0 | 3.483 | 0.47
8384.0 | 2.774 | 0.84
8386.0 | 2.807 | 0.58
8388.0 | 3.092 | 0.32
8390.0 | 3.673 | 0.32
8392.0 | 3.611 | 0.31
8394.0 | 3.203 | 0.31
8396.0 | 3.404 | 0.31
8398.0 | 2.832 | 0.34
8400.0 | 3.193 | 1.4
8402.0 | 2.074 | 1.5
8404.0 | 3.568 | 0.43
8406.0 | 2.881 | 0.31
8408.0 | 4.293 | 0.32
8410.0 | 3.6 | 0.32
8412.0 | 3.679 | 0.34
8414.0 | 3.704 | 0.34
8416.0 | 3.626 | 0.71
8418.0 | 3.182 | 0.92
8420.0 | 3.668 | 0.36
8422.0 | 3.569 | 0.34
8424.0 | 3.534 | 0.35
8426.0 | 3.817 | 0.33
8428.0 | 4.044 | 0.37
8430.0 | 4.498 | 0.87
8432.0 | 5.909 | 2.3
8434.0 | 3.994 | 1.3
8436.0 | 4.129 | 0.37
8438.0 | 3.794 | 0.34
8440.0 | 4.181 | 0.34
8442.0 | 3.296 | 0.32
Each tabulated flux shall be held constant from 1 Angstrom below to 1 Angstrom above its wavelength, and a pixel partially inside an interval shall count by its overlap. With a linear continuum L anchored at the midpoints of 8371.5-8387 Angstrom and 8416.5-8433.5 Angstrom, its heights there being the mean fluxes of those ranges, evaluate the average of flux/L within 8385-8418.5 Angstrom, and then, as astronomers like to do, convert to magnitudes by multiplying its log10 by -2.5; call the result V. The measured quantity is 0.09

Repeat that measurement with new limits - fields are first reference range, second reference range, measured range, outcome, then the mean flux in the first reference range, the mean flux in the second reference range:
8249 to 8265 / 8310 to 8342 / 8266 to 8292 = -0.09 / 3.45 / 3.72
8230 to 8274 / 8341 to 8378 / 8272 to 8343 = -0.07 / 3.47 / 3.59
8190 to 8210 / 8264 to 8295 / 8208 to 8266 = 0.05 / 3.78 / 3.84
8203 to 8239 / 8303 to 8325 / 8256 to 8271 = 0.03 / 3.78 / 3.48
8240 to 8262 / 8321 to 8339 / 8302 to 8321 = 0.03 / 3.46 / 3.65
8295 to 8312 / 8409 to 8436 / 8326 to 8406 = 0.07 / 3.49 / 3.92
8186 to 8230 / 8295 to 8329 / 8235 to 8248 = 0.04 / 3.79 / 3.56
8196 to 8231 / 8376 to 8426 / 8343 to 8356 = 0.07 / 3.89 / 3.35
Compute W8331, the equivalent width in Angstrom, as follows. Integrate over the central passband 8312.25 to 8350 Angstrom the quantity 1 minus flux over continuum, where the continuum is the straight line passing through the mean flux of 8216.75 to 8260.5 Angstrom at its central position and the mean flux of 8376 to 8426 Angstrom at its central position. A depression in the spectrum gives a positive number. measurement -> -1.8 Angstrom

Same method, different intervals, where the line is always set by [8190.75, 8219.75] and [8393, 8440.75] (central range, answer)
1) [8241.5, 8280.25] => 1.9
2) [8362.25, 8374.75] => -0.6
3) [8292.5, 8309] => 1.1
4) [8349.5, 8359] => 0.7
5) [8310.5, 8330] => 0.4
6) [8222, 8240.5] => 0.9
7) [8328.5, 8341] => -0.1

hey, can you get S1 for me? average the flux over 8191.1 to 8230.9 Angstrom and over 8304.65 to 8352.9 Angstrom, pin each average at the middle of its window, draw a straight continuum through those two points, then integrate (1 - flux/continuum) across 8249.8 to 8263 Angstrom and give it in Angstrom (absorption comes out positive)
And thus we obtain 1.1 Angstrom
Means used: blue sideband 3.84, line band 3.42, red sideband 3.53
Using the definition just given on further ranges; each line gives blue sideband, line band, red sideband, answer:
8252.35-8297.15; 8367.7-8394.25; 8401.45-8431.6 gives 2.3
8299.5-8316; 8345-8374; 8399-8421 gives -1.4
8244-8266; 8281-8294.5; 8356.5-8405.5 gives -1.5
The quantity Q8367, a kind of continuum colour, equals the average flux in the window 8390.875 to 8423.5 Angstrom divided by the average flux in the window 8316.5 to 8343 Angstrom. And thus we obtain 0.91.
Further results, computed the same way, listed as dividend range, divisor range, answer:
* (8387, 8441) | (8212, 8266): 1.01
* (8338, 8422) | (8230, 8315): 0.96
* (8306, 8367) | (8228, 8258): 1.05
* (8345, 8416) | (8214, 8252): 0.94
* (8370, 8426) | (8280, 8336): 0.91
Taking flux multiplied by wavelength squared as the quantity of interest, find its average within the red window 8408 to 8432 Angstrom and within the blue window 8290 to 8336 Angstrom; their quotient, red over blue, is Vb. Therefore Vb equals 1.07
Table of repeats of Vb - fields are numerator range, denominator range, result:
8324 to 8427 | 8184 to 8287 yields 0.99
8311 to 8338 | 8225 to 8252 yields 1.08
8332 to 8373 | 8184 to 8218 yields 1.03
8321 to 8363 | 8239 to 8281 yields 1.00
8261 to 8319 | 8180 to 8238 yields 1.03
